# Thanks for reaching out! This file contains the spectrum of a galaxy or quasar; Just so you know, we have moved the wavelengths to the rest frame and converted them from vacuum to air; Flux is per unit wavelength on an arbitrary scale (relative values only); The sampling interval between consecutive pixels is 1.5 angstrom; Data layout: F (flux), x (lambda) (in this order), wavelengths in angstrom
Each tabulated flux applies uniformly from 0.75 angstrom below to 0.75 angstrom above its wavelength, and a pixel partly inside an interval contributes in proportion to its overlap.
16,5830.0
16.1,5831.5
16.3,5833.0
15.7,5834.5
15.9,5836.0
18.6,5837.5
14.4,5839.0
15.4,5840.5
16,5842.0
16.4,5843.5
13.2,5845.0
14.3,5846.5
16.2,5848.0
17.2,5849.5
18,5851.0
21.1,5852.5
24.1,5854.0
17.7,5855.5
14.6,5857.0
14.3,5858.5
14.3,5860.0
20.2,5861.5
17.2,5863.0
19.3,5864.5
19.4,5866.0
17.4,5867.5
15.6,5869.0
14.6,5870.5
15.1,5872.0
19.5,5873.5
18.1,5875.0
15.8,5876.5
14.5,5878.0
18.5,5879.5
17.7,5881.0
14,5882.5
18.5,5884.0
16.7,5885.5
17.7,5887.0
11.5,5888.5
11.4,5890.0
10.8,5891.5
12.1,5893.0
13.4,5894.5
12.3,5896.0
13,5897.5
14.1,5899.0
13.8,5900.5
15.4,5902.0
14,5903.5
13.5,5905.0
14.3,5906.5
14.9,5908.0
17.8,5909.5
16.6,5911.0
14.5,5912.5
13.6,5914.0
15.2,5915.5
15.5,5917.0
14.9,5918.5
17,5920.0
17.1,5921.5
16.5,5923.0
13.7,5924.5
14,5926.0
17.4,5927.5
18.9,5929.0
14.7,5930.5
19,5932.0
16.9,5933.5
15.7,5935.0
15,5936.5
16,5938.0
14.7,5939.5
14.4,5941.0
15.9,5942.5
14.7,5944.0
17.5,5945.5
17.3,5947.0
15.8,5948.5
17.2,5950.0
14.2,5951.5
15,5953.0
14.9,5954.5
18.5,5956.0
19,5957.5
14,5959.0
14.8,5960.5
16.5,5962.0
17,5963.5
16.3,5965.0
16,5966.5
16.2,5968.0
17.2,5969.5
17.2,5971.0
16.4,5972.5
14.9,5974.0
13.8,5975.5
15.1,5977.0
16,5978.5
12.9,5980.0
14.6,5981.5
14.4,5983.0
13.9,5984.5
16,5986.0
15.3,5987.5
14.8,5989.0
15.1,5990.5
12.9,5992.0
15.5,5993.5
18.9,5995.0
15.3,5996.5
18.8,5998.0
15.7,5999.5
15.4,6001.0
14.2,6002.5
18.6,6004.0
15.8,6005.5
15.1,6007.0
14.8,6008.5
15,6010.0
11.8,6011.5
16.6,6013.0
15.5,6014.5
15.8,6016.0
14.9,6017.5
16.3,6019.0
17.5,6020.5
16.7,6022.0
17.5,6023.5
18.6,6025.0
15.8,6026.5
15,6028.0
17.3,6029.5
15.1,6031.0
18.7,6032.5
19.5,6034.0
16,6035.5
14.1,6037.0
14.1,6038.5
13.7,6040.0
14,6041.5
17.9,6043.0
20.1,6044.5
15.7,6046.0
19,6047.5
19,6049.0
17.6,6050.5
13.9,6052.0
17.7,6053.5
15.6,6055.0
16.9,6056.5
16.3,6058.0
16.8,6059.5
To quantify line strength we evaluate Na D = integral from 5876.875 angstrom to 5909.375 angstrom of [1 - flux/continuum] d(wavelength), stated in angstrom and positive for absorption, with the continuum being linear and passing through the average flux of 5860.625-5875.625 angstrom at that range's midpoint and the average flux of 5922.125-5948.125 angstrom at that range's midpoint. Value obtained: 4.9 angstrom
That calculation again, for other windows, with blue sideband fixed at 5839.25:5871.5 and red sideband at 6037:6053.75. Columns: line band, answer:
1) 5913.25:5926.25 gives 1.1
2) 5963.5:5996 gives 2.3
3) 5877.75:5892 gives 1.4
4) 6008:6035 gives 0.4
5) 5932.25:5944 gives 0.8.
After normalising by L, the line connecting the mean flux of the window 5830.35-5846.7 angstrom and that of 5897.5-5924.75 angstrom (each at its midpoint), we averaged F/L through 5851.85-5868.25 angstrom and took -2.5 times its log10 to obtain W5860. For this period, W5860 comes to -0.17 mag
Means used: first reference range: 15.7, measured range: 18.1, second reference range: 15.1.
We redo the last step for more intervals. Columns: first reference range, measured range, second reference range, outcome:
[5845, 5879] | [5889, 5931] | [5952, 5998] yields 0.13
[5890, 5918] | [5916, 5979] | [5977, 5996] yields -0.10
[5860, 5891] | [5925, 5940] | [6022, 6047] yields 0.02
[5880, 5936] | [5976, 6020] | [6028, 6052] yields 0.06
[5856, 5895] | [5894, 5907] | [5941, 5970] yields 0.16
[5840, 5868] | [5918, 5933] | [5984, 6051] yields 0.02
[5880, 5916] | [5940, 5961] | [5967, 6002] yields -0.06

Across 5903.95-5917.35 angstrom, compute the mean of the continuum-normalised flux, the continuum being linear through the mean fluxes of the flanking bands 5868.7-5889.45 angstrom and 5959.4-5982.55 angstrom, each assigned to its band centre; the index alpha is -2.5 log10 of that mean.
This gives 0.07 mag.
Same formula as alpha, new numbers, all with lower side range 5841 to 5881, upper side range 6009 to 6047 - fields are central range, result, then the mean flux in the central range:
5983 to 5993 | 0.118 mag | 14.7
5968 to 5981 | 0.065 mag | 15.5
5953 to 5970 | 0.011 mag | 16.3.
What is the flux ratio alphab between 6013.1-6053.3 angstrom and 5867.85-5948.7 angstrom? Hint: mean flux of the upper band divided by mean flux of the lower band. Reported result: 1.1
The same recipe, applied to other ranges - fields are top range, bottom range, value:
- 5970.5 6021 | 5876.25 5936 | 1.02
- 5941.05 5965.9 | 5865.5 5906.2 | 1.07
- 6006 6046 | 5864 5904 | 1.05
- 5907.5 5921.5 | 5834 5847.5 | 1.01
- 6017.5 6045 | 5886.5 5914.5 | 1.19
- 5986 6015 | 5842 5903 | 0.97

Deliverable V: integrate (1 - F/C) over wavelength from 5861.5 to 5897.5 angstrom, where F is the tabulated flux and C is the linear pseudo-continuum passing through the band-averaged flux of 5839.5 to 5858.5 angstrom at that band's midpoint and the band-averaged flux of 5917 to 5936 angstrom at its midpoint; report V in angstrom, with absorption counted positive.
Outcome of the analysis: 2.0 angstrom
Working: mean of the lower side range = 16.9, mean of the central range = 15.7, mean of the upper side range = 16.3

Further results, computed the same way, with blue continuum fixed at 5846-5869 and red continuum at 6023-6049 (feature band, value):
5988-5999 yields 0.66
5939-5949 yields 0.81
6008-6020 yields 1.17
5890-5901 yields 3.01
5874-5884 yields 0.50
